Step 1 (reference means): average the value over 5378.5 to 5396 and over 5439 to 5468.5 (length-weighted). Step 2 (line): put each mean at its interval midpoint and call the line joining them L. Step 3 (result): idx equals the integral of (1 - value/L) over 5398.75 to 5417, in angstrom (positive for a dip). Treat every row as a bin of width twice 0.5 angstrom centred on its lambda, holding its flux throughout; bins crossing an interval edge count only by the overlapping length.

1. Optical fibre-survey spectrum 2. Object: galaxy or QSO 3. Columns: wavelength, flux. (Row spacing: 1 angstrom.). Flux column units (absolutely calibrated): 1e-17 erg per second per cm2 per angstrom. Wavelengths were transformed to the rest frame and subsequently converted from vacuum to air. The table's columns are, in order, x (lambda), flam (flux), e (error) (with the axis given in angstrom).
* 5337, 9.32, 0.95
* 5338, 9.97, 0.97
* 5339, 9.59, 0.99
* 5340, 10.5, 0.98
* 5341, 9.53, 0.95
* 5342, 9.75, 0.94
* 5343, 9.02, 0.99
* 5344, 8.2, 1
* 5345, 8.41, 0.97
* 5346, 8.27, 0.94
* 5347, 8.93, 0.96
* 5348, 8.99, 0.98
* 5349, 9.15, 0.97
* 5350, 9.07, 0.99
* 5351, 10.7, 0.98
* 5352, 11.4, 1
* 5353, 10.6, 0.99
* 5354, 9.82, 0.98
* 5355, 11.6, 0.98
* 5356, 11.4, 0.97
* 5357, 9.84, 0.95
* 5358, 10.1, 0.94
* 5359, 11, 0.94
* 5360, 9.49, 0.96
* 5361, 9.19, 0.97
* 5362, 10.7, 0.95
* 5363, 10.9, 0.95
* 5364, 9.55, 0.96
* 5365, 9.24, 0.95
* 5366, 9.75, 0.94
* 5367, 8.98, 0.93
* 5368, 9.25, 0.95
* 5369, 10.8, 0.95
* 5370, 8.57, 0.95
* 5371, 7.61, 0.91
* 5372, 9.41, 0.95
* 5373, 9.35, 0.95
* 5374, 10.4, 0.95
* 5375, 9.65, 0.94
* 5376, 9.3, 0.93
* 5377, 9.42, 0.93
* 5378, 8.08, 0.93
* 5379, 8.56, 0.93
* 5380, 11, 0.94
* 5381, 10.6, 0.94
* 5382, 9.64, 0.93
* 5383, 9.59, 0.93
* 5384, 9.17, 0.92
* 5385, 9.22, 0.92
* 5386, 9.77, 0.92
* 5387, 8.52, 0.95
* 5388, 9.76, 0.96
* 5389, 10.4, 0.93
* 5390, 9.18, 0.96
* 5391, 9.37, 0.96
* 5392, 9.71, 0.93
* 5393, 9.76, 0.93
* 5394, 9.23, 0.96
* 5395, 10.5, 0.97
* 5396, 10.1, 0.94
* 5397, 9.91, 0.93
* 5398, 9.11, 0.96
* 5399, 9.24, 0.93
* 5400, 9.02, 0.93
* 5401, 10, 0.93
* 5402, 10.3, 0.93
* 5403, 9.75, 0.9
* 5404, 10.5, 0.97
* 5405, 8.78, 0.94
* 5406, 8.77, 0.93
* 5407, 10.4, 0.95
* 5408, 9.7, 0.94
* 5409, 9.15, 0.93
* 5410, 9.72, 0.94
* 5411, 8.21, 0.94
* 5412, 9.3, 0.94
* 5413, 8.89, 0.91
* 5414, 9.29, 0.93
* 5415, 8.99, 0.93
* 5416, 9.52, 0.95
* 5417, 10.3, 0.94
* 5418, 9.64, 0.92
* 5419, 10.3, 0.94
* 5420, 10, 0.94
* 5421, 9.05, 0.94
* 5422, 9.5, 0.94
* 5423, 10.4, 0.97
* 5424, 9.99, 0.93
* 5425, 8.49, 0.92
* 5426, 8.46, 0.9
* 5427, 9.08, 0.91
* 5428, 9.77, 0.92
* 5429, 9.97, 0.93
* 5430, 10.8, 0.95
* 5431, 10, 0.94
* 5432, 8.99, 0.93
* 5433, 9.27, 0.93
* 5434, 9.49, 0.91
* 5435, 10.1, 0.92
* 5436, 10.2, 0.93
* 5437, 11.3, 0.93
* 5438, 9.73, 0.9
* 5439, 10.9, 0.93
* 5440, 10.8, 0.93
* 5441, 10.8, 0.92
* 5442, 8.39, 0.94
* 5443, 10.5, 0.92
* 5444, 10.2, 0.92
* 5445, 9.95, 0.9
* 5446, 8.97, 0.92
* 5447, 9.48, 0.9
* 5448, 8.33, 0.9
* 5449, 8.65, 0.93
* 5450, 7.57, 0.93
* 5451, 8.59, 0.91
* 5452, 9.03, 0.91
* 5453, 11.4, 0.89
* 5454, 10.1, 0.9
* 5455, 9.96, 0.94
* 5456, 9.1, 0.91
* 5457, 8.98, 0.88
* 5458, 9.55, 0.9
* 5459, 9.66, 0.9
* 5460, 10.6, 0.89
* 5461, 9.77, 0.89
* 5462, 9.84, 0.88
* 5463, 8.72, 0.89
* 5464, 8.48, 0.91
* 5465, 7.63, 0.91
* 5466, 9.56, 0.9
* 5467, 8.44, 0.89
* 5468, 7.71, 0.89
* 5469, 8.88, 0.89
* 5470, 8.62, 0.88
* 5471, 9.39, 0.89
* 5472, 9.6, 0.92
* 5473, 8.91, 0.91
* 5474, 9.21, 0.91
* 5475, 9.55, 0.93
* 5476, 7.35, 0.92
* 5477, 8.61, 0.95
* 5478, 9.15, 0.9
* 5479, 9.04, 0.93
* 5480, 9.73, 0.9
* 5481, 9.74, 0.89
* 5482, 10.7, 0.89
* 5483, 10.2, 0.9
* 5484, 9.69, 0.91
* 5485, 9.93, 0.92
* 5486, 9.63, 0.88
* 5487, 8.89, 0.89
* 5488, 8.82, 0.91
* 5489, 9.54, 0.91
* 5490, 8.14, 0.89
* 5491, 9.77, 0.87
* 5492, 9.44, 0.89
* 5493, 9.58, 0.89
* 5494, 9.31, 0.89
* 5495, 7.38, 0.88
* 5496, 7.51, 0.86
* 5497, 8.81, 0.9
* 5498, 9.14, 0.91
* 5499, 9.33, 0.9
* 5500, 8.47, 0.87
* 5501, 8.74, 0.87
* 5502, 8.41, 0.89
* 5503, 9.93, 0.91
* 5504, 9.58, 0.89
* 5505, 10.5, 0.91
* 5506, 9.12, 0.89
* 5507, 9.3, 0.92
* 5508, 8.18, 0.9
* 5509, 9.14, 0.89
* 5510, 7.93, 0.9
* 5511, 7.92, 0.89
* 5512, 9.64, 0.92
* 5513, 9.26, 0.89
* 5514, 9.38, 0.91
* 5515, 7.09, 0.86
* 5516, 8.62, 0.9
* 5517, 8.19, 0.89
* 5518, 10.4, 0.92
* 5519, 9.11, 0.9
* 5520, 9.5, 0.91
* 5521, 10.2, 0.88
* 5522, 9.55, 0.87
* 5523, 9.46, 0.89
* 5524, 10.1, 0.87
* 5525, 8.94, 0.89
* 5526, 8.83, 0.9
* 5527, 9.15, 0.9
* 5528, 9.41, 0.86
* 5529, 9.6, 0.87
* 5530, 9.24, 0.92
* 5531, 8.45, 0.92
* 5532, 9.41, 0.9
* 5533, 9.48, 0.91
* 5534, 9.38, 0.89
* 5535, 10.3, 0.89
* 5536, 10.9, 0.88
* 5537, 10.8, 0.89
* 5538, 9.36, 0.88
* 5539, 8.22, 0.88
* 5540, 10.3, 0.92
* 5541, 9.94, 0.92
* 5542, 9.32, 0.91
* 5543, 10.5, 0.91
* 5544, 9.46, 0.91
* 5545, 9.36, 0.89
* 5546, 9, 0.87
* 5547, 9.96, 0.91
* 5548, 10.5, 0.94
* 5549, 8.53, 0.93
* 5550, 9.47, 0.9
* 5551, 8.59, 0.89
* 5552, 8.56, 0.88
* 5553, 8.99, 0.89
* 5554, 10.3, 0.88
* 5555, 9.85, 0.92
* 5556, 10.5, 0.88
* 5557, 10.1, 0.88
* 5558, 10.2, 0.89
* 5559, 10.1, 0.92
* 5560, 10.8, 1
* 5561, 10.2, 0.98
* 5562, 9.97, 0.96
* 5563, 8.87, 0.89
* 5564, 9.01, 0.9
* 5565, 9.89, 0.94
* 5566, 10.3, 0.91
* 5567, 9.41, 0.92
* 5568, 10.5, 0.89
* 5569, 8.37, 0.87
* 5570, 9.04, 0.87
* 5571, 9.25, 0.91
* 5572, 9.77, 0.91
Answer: 0.2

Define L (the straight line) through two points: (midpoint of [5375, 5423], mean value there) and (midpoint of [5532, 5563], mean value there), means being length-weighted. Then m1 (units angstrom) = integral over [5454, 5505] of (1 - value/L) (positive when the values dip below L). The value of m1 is 2.6 angstrom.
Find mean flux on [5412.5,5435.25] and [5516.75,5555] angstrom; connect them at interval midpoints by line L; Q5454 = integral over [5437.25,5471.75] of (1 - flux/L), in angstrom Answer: 0.6 angstrom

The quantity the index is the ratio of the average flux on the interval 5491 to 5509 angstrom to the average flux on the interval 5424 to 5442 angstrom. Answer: 0.91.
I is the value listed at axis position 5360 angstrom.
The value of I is 9.49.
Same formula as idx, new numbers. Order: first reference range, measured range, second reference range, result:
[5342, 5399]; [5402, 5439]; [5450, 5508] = -0.8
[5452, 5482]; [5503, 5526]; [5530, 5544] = 1.0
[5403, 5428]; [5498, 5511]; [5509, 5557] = 0.5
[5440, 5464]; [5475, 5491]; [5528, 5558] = 0.4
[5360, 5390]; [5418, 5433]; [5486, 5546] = -0.3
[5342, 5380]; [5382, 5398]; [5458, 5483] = -0.2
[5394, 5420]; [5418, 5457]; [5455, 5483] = -1.2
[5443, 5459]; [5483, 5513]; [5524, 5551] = 1.3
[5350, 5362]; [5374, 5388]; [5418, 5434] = 0.9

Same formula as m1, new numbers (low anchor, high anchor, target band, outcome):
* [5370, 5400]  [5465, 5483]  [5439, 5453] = -0.4 angstrom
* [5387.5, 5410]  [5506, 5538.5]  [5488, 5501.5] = 0.7 angstrom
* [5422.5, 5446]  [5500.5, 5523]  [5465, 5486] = 0.6 angstrom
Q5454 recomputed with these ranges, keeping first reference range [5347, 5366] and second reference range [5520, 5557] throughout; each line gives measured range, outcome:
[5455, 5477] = 1.7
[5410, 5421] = 0.5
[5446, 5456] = 0.6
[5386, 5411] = 1.0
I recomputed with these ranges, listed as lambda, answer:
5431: 10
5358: 10.1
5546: 9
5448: 8.33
